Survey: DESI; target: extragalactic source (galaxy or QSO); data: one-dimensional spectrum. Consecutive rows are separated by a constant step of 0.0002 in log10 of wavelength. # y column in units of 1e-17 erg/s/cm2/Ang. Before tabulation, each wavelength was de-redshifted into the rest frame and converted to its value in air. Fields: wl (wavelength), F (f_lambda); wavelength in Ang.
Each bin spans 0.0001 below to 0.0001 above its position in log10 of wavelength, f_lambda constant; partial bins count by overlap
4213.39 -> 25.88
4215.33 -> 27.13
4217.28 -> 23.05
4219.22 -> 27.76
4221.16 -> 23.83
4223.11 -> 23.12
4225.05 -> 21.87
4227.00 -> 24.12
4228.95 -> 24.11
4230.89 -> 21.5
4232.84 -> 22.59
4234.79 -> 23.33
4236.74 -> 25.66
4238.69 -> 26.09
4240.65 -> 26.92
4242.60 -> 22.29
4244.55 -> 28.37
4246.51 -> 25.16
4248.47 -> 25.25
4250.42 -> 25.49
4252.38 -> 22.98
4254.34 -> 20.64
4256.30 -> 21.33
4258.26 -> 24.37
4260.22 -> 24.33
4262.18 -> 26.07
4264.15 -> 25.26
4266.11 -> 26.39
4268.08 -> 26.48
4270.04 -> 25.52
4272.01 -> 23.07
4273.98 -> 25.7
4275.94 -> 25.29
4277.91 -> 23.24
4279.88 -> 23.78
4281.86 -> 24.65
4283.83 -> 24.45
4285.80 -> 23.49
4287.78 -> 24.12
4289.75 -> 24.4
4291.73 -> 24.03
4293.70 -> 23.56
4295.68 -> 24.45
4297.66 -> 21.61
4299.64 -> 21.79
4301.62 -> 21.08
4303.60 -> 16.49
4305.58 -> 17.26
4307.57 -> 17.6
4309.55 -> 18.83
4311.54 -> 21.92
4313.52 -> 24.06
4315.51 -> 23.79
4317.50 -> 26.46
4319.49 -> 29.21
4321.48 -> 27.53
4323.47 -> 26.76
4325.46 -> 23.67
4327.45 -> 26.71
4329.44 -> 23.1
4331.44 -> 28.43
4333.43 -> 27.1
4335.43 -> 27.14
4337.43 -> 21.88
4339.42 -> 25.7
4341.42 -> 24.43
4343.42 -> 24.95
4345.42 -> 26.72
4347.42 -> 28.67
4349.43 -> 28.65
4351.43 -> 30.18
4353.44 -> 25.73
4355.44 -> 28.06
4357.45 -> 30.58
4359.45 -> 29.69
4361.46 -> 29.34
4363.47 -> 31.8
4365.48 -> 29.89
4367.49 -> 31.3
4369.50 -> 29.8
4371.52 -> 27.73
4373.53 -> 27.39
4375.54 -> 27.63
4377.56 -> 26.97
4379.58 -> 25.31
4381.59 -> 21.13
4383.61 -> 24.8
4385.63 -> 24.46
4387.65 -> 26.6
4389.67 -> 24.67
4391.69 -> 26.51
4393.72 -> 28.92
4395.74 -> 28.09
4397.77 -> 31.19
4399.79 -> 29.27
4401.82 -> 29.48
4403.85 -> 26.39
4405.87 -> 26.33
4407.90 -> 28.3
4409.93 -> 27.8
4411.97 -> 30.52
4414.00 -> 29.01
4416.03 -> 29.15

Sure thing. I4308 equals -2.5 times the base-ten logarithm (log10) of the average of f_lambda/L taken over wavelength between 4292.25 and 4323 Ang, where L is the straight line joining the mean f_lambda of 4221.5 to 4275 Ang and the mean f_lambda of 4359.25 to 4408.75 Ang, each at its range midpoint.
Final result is 0.15 mag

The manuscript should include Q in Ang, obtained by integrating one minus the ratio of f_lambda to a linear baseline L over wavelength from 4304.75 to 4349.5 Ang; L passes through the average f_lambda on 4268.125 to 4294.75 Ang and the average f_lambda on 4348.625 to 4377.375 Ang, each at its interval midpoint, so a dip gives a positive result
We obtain 3.8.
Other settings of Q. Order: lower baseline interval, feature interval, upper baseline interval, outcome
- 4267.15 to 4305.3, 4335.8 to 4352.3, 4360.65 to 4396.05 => -0.3 Ang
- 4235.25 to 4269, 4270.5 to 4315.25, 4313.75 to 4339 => 5.1 Ang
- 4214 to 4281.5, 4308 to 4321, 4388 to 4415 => 1.1 Ang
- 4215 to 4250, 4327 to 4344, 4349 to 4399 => 0.9 Ang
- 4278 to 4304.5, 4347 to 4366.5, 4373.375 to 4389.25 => -3.6 Ang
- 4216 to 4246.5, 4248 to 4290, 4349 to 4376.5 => 2.2 Ang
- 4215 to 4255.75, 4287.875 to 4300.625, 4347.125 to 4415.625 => 1.2 Ang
